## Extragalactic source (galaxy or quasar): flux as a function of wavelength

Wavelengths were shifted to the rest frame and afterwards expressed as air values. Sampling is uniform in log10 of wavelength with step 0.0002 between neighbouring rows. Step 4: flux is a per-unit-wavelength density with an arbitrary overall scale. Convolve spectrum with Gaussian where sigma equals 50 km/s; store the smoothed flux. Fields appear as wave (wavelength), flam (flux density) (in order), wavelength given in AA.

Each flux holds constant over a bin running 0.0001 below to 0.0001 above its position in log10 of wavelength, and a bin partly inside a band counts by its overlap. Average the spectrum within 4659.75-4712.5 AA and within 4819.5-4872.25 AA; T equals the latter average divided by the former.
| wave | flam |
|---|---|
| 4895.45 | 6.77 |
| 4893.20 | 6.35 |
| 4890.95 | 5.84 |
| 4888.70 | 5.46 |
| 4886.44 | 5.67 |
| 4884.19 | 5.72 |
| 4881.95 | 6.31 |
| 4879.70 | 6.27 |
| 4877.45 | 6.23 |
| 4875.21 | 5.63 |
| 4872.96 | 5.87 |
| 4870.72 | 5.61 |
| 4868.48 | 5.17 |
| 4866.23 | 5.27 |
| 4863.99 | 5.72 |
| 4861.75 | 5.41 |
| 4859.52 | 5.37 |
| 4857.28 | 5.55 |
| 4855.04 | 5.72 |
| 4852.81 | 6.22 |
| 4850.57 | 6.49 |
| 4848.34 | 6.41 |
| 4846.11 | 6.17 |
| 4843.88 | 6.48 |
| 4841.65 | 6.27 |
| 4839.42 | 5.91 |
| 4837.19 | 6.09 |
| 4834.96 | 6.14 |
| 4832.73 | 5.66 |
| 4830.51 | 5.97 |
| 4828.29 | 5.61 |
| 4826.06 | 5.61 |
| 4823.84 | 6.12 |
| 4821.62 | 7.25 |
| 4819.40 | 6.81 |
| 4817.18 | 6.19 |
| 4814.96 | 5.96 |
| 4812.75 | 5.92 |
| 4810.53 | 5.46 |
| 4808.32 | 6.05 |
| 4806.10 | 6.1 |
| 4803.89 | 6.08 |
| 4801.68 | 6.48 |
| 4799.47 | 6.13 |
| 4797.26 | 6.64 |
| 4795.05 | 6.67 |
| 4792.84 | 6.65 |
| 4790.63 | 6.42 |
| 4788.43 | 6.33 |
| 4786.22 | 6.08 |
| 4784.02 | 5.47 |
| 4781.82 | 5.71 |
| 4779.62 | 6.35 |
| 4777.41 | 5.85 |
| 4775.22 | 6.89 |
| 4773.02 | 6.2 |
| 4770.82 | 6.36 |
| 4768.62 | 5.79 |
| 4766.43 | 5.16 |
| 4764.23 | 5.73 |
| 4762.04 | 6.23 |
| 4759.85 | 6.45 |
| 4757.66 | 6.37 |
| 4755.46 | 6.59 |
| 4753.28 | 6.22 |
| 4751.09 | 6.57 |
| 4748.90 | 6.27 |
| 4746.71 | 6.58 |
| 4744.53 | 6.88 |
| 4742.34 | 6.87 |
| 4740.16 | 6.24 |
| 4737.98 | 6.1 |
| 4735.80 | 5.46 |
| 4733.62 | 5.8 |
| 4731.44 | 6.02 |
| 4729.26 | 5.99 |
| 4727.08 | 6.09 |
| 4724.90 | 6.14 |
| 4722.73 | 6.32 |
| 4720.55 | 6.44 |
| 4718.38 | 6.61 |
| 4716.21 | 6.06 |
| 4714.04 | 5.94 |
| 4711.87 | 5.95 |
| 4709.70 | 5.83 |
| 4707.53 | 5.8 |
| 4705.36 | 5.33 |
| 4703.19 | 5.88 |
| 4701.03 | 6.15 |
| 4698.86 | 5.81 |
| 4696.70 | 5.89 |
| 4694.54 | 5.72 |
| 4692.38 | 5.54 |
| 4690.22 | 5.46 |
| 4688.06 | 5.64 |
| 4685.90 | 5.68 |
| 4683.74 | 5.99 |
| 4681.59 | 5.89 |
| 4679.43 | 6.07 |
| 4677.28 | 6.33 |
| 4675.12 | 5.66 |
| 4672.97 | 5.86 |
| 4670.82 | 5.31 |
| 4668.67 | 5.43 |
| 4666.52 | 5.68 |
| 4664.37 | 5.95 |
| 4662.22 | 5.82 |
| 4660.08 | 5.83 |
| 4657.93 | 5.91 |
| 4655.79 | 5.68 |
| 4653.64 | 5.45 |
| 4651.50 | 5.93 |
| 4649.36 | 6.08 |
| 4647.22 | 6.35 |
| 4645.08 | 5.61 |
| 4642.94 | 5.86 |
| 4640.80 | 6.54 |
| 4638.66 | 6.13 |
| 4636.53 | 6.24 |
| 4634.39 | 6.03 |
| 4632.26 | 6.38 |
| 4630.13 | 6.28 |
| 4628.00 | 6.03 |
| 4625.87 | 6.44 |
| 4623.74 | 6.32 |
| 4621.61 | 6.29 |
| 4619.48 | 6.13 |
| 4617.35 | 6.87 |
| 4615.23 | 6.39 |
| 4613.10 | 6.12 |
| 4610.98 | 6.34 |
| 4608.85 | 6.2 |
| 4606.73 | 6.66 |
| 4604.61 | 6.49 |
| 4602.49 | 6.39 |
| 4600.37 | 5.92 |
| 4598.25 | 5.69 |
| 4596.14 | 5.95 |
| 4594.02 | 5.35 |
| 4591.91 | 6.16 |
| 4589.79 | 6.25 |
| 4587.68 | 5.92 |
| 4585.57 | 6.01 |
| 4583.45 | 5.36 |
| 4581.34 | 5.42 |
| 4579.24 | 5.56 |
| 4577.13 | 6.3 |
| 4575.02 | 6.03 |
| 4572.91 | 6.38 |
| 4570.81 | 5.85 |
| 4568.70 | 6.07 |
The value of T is 1.0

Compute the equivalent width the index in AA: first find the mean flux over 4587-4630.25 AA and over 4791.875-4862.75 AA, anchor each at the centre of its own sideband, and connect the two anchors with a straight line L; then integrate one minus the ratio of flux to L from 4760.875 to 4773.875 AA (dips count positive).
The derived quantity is 0.5 AA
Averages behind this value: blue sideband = 6.2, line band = 5.91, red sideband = 6.11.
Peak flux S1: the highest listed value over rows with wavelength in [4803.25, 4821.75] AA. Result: 7.25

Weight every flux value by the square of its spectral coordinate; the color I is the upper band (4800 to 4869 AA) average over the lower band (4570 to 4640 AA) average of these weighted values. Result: 1.08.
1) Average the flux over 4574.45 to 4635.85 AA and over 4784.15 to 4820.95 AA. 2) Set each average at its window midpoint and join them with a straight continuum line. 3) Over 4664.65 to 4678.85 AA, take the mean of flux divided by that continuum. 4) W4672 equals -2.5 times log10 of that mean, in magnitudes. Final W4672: 0.08 mag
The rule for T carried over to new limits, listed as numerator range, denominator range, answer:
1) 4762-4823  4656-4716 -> 1.07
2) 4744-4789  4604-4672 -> 1.02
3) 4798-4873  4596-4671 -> 0.98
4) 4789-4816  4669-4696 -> 1.08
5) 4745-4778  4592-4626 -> 1.00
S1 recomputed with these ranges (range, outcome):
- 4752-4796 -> 6.89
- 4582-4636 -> 6.87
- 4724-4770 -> 6.88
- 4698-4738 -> 6.61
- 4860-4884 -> 6.31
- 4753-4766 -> 6.59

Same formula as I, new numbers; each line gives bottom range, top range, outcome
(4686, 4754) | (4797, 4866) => 1.05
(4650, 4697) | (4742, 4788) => 1.12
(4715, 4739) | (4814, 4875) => 1.03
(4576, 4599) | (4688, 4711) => 1.03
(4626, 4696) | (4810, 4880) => 1.09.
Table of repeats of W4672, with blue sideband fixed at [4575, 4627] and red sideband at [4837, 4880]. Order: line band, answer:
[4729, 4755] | -0.05 mag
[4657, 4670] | 0.05 mag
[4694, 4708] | 0.04 mag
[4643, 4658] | 0.04 mag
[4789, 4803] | -0.10 mag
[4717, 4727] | -0.06 mag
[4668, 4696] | 0.05 mag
